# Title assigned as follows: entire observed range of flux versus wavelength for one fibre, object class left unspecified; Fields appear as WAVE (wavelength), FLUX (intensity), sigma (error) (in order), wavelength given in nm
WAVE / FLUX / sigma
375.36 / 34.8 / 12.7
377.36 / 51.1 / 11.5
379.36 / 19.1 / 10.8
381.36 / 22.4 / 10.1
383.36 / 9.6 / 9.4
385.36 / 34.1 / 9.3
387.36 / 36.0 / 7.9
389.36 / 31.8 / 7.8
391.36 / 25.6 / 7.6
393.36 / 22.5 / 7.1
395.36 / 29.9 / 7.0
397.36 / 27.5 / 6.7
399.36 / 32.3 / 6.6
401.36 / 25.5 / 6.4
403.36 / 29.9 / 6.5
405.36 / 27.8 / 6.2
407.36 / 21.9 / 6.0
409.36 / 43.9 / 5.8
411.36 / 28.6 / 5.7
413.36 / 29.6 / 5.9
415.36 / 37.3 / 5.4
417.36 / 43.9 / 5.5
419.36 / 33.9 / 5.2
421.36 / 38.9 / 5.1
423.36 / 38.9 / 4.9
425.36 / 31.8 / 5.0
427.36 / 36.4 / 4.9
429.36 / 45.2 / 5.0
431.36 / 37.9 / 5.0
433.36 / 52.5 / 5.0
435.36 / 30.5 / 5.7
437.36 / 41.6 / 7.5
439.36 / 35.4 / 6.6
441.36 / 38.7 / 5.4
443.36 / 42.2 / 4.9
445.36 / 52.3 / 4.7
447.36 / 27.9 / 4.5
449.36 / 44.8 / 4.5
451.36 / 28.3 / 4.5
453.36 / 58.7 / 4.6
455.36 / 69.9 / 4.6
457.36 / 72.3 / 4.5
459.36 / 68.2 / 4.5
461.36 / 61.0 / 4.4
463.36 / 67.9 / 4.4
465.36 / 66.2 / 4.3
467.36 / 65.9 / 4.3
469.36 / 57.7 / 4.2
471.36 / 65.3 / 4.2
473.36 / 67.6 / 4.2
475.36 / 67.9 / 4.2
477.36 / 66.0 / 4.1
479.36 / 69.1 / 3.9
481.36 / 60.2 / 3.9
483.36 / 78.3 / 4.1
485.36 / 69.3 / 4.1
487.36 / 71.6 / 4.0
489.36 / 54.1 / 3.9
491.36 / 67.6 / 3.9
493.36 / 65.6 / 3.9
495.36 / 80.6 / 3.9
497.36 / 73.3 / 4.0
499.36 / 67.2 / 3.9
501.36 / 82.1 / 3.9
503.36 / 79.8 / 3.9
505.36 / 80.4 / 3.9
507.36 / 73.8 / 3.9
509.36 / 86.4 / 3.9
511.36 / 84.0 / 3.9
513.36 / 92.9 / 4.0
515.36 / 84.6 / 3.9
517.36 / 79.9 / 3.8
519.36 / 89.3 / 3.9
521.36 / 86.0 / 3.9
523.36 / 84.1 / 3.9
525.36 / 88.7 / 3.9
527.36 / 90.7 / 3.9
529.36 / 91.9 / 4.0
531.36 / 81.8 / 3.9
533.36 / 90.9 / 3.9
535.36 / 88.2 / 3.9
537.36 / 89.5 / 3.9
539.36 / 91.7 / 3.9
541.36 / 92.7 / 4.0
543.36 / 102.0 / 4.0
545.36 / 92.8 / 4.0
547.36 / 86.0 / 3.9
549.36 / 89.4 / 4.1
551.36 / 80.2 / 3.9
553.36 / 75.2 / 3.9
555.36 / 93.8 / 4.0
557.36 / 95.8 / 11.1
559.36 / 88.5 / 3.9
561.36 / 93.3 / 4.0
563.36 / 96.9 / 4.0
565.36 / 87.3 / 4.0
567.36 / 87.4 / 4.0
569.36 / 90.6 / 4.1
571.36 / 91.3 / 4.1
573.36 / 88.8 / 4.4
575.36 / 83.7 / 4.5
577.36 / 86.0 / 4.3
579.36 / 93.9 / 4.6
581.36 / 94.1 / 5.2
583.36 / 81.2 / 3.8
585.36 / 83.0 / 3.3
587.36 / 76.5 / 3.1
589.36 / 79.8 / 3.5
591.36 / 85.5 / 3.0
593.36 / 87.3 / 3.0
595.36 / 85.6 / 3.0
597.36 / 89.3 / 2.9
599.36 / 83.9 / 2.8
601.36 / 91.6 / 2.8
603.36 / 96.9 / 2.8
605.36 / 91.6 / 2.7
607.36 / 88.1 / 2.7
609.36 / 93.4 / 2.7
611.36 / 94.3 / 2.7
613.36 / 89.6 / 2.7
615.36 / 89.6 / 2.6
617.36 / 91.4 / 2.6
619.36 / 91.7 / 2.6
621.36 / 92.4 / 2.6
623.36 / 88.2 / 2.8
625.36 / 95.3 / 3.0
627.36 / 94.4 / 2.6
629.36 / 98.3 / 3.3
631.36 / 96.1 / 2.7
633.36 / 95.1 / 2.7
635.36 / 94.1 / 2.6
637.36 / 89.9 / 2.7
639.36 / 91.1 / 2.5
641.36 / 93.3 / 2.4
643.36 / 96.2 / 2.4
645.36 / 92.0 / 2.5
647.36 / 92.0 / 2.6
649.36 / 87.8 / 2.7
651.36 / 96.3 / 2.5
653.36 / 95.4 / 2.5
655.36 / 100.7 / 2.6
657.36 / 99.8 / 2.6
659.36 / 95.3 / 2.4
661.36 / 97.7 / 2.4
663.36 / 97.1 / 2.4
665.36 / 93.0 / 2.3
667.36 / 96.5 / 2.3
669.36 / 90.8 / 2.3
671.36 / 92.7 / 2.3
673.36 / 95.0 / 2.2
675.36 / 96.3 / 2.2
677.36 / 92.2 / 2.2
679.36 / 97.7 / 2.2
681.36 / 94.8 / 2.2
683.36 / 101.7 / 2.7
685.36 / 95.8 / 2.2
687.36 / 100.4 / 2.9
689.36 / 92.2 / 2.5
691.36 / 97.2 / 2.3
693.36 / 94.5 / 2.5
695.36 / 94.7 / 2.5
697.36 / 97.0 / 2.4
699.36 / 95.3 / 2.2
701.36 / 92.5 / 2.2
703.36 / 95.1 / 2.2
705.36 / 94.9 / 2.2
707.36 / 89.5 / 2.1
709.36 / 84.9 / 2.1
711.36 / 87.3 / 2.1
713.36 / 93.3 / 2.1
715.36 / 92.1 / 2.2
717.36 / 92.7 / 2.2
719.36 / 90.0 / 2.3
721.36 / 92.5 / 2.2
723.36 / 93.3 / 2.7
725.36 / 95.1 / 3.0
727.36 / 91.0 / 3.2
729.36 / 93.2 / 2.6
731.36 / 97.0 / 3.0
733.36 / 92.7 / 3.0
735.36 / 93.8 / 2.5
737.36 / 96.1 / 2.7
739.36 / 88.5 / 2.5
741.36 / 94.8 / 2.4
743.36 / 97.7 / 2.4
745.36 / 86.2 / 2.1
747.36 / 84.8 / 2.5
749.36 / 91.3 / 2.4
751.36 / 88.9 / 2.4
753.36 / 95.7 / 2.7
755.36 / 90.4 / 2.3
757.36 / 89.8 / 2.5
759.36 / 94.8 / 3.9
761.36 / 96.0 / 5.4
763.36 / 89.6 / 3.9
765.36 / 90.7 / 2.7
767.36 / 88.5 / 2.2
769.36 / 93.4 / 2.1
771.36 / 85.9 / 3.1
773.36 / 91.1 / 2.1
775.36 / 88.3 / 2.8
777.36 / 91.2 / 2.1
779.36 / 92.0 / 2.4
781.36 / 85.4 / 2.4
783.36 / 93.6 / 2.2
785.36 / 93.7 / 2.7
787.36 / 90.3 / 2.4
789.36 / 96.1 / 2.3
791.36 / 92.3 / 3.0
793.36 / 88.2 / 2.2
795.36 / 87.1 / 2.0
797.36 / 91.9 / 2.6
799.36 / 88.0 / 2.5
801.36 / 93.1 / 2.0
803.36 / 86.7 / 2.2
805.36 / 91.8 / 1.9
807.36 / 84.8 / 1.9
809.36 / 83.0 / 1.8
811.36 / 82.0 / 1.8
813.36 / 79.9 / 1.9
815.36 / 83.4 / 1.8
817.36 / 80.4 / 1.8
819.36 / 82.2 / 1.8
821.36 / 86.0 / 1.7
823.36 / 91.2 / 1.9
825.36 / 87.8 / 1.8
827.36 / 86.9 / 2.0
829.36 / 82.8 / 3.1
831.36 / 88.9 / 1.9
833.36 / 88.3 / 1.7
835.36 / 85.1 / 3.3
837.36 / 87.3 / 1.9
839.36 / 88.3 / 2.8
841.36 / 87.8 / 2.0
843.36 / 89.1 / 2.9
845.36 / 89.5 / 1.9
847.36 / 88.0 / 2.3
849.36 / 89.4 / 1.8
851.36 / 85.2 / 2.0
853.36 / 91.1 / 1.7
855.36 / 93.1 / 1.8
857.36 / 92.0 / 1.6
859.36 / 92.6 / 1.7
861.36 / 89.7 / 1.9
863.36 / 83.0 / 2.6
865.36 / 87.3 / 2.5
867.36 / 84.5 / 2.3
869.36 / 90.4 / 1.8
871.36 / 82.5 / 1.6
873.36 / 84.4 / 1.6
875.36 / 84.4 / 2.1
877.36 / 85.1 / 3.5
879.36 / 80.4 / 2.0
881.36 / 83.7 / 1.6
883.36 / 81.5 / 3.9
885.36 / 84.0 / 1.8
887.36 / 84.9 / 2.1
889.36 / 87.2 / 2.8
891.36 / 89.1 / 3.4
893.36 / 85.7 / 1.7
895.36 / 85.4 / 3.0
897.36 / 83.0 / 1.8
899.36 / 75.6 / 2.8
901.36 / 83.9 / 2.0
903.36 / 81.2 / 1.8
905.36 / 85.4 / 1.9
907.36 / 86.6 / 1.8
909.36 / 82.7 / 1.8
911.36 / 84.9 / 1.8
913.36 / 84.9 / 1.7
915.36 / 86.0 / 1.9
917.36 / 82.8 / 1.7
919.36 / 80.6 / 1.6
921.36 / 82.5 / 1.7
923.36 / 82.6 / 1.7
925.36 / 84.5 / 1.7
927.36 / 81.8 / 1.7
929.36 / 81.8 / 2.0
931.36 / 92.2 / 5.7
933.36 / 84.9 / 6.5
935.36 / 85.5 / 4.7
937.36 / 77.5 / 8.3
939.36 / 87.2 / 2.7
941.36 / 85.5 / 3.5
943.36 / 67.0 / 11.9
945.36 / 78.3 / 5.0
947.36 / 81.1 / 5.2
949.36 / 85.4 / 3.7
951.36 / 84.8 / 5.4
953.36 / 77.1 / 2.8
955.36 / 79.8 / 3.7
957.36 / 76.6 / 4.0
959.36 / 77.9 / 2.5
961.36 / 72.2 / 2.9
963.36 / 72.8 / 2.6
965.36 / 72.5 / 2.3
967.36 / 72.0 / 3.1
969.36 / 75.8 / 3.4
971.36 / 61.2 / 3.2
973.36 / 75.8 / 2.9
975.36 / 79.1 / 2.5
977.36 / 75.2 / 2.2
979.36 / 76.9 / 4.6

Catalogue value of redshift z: 0.14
